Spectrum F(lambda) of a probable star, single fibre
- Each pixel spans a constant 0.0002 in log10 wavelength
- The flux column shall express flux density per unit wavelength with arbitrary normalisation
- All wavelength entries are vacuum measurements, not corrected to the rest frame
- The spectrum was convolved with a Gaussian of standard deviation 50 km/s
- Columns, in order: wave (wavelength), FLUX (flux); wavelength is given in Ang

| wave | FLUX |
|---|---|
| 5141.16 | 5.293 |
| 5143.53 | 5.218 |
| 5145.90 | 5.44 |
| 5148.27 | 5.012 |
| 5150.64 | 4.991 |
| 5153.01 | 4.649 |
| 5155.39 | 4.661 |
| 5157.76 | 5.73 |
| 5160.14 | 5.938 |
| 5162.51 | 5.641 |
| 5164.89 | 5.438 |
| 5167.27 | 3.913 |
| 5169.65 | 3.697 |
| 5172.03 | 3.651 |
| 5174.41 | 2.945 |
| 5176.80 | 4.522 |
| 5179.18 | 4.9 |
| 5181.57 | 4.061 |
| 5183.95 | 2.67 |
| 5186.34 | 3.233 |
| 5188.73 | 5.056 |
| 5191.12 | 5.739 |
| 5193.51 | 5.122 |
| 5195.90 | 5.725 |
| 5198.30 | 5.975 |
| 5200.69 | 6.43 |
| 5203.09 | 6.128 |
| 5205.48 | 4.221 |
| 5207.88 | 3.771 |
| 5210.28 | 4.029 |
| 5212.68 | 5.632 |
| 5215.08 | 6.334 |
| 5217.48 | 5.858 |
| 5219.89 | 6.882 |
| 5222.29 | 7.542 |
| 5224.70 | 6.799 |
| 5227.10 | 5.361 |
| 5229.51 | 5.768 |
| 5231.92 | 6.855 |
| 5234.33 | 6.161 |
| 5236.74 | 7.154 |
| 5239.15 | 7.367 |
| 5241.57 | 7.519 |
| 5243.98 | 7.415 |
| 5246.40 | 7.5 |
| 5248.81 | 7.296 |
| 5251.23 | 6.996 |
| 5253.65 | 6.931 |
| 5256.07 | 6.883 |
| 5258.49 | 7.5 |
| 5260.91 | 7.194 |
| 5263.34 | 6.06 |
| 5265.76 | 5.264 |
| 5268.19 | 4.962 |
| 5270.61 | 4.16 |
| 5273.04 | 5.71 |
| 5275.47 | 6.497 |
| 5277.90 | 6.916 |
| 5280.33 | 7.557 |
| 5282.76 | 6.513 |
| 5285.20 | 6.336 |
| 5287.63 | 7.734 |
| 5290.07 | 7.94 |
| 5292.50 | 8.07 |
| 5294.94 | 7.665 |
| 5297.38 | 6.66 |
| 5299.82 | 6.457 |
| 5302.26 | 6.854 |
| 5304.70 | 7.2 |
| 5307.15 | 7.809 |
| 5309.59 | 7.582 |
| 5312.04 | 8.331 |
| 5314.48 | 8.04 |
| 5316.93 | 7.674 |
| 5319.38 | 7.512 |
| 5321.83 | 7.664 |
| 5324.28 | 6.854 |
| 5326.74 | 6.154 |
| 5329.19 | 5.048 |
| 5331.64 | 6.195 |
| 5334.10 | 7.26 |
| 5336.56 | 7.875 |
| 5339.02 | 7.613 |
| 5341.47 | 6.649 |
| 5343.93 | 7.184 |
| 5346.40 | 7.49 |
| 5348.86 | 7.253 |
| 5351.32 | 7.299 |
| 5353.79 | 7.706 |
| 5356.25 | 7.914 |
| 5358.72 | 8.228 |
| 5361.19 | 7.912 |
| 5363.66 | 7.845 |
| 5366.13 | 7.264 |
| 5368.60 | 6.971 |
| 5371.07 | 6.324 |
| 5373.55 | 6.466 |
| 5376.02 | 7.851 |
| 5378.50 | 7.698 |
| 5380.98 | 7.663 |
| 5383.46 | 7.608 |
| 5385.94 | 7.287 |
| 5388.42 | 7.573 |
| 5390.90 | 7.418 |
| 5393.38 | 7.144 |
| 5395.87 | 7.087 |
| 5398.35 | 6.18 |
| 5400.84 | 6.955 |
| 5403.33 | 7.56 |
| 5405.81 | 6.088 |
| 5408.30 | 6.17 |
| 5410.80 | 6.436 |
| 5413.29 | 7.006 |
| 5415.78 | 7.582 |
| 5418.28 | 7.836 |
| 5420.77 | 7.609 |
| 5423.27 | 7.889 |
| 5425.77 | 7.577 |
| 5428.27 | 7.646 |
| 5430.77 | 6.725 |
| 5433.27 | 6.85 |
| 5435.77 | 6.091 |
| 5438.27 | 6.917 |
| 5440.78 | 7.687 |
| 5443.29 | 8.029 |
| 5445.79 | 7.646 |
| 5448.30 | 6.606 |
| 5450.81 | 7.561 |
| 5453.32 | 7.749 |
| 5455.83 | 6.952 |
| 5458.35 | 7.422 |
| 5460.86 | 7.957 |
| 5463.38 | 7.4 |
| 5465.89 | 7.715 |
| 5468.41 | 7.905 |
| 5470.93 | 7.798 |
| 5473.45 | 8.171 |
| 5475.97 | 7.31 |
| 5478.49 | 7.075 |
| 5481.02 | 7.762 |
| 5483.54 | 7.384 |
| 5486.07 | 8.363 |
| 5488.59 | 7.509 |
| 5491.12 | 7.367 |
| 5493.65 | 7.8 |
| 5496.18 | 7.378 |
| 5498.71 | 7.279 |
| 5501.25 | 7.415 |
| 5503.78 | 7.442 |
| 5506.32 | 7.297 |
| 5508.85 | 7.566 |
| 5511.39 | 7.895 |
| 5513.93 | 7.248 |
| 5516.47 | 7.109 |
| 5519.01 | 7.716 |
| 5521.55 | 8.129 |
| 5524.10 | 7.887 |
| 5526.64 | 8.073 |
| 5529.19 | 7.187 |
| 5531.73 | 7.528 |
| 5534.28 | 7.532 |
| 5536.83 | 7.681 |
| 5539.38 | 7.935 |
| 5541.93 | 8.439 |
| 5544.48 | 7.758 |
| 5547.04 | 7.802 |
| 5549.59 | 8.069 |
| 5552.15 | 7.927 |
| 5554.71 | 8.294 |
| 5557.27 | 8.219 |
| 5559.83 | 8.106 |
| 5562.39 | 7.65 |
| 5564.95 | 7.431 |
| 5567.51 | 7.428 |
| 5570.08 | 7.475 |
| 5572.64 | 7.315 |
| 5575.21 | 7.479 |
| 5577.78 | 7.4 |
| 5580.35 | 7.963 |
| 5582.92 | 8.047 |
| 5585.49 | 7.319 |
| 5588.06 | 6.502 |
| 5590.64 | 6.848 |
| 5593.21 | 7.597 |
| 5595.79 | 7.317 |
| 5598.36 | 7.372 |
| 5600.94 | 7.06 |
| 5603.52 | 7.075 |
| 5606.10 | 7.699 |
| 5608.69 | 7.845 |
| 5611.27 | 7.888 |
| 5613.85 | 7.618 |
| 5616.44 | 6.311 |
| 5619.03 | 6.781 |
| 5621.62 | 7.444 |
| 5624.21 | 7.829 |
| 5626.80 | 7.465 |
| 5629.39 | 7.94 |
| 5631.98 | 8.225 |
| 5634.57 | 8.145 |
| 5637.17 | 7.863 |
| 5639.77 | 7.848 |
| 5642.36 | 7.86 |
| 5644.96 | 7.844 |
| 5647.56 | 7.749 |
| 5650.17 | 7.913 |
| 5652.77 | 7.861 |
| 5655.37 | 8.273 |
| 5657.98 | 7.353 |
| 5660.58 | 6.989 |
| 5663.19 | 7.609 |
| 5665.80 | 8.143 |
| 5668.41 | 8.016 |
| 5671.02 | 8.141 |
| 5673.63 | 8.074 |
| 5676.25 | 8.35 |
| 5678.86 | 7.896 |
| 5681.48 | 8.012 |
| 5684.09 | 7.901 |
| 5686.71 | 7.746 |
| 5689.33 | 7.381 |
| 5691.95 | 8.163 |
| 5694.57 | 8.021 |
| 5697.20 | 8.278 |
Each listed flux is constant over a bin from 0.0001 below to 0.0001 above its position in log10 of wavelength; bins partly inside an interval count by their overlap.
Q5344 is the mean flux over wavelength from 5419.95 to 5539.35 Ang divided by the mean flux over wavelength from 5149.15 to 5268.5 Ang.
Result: 1.33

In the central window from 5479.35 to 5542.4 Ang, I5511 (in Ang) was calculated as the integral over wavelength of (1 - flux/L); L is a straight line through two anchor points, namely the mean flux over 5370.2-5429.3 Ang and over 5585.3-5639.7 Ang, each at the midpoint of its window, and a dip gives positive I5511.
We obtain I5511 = -2.5 Ang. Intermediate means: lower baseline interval 7.2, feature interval 7.62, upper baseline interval 7.45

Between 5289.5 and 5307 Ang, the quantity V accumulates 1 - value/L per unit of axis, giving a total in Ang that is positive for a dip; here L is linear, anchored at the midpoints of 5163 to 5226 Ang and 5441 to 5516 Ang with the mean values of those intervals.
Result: -3.9 Ang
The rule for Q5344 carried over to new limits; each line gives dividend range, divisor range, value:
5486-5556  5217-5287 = 1.16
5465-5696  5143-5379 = 1.21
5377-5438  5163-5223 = 1.45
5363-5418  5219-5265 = 1.03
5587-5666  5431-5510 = 1.01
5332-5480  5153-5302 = 1.24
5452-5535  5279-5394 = 1.04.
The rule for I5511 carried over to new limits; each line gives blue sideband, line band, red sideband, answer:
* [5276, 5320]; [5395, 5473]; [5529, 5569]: 3.7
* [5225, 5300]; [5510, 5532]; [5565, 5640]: -1.0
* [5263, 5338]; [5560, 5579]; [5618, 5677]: 0.3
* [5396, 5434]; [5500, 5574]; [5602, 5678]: -2.8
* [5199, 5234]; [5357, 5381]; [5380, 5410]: -1.9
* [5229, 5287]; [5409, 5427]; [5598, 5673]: -0.8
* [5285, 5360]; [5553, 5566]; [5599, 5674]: -0.6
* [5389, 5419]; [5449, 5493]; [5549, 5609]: -2.6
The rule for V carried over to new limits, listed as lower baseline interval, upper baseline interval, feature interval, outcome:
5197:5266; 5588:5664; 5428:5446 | -0.4 Ang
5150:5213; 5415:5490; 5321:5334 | -0.4 Ang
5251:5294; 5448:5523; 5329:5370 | -2.2 Ang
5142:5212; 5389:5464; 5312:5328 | -3.2 Ang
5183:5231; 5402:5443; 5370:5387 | -1.2 Ang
